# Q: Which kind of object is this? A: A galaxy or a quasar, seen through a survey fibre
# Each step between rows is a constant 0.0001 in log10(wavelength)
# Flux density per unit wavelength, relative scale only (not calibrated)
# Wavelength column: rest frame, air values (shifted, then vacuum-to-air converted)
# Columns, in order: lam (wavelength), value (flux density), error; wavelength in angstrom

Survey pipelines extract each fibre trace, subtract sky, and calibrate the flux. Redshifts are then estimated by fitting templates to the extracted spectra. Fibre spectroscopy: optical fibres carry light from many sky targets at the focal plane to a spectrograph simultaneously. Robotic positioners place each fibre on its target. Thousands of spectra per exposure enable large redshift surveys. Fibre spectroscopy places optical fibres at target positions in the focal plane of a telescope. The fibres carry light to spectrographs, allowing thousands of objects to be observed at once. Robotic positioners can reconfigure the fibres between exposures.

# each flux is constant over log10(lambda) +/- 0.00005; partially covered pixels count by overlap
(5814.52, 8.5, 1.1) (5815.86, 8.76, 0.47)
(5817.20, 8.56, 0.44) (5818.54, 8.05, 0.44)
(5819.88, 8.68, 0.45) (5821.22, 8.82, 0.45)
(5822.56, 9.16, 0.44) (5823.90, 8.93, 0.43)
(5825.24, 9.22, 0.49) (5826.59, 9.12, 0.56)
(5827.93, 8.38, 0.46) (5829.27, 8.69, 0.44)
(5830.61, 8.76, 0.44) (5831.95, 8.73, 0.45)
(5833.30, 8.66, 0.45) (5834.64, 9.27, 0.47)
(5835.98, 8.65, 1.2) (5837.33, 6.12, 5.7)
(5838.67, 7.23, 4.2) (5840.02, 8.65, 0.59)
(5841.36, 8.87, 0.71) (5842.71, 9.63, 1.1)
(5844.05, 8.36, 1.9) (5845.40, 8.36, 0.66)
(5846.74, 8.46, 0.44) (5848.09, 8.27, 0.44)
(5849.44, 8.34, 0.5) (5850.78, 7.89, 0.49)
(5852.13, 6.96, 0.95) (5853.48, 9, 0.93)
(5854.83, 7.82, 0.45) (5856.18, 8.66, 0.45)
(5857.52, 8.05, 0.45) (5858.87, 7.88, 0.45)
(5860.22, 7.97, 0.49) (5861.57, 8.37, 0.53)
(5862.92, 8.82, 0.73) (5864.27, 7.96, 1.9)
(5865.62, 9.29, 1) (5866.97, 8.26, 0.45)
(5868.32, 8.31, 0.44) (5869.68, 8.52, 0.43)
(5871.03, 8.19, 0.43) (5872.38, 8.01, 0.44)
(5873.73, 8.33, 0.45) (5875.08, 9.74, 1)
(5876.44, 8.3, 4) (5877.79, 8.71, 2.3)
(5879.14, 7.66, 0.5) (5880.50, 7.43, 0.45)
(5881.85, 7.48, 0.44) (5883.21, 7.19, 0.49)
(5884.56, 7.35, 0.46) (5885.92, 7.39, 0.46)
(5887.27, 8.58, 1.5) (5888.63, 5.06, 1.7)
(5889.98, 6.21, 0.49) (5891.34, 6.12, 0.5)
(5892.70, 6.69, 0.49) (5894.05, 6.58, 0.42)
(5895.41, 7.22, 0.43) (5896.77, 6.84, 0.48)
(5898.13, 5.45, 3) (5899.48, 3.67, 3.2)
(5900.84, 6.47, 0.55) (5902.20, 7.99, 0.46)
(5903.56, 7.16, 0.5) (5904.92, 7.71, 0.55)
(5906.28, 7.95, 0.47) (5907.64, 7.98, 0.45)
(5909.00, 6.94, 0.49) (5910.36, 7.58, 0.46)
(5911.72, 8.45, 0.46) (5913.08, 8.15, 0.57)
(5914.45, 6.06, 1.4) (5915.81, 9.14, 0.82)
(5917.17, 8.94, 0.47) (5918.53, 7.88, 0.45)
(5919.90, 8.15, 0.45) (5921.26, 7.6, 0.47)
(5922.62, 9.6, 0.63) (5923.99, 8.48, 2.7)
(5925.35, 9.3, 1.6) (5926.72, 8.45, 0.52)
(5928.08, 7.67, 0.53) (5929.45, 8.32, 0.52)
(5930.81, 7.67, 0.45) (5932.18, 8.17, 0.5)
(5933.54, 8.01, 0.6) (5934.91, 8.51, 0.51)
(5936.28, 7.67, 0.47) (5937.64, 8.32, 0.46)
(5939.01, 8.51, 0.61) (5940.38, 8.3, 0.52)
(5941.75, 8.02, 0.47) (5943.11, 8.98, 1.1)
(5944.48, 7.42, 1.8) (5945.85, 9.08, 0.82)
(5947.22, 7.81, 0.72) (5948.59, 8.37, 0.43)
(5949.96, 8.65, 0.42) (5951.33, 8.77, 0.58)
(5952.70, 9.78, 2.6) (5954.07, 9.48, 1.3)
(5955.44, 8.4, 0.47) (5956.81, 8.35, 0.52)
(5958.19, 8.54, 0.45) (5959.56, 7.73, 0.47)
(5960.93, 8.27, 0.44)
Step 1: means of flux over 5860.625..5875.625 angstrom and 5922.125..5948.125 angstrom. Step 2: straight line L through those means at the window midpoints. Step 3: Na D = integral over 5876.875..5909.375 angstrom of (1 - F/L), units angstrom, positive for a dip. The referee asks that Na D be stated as 5.5 angstrom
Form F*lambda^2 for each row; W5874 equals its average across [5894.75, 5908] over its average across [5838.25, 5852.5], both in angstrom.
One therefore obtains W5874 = 0.8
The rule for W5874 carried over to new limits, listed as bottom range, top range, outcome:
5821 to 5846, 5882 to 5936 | 0.90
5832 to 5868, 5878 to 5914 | 0.86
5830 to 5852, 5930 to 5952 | 1.02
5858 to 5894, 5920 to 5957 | 1.10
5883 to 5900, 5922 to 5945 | 1.30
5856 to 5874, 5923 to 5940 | 1.02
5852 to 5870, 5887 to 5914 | 0.84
